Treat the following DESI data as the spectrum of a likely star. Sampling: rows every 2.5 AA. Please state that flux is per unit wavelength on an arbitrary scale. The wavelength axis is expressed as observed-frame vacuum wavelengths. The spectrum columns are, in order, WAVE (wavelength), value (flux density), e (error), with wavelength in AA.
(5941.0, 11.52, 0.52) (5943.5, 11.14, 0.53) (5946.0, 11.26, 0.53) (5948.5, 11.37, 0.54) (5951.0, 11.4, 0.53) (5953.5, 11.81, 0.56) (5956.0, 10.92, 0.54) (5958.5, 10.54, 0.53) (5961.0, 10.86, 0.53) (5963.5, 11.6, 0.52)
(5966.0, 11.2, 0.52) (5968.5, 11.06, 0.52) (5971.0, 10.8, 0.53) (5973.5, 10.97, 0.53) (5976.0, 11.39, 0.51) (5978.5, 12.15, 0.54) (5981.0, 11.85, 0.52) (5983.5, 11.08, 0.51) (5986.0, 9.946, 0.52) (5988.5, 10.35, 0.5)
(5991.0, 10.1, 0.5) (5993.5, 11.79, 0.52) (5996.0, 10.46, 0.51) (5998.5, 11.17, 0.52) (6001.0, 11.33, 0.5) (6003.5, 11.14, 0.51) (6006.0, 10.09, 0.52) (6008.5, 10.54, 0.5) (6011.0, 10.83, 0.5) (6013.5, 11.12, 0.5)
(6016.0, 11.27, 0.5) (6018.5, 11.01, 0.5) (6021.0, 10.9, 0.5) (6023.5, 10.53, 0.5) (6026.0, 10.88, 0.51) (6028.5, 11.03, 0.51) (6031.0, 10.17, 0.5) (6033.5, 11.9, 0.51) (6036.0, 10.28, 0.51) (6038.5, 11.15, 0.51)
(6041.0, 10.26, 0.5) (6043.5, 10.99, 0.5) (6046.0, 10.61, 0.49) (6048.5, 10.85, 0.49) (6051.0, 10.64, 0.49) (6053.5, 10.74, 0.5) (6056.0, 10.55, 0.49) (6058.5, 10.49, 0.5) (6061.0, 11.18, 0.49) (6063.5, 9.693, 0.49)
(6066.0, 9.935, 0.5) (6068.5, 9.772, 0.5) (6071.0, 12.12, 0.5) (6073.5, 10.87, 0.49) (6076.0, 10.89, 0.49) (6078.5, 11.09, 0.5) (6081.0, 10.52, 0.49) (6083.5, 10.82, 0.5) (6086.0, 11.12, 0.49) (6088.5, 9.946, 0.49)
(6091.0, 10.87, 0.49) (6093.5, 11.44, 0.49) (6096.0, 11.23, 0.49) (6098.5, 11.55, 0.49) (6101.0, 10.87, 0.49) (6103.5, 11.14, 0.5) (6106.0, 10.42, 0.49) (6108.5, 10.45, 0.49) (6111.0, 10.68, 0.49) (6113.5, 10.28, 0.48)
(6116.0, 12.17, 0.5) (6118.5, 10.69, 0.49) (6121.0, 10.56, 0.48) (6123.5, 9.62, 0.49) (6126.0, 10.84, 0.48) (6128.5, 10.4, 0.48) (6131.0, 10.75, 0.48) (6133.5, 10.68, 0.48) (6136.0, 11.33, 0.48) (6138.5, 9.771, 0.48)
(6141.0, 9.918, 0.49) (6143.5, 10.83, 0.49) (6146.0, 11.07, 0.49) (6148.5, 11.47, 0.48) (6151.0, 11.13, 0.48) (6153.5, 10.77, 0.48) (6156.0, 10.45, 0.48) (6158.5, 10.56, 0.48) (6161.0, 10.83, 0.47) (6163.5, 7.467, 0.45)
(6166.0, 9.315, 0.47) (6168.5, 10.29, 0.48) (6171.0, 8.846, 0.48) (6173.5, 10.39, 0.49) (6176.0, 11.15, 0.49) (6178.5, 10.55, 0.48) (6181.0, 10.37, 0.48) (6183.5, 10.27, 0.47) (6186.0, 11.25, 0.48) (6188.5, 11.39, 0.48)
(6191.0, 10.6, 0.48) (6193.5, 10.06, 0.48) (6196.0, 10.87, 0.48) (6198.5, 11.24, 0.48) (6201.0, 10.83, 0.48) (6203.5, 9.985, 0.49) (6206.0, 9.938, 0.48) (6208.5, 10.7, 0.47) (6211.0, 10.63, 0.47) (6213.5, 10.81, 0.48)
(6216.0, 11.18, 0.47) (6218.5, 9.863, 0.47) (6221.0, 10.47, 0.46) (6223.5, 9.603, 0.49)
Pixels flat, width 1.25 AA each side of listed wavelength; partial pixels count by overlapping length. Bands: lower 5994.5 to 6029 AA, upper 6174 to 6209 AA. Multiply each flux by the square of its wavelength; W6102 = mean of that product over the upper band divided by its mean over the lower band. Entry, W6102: 1.0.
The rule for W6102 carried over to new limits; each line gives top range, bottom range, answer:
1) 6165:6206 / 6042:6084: 1.02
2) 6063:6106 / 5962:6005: 1.01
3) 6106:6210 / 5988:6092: 1.01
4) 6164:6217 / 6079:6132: 1.00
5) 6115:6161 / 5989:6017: 1.03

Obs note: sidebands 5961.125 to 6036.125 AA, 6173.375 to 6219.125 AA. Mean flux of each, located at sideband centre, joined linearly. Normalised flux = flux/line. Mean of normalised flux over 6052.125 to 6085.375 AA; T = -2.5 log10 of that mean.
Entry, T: 0.02 mag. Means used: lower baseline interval 11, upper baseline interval 10.7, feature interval 10.7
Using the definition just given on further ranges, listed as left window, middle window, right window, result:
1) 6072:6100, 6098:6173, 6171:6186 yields 0.02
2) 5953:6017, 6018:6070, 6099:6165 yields 0.02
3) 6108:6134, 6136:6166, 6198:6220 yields 0.02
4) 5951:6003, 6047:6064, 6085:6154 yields 0.03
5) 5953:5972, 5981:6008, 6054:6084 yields 0.02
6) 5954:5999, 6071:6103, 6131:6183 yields -0.04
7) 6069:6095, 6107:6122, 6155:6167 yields -0.04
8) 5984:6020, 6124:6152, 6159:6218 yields -0.02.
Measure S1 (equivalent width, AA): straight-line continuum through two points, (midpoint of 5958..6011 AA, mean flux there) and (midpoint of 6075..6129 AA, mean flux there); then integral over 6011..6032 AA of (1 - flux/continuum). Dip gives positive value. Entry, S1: 0.1 AA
